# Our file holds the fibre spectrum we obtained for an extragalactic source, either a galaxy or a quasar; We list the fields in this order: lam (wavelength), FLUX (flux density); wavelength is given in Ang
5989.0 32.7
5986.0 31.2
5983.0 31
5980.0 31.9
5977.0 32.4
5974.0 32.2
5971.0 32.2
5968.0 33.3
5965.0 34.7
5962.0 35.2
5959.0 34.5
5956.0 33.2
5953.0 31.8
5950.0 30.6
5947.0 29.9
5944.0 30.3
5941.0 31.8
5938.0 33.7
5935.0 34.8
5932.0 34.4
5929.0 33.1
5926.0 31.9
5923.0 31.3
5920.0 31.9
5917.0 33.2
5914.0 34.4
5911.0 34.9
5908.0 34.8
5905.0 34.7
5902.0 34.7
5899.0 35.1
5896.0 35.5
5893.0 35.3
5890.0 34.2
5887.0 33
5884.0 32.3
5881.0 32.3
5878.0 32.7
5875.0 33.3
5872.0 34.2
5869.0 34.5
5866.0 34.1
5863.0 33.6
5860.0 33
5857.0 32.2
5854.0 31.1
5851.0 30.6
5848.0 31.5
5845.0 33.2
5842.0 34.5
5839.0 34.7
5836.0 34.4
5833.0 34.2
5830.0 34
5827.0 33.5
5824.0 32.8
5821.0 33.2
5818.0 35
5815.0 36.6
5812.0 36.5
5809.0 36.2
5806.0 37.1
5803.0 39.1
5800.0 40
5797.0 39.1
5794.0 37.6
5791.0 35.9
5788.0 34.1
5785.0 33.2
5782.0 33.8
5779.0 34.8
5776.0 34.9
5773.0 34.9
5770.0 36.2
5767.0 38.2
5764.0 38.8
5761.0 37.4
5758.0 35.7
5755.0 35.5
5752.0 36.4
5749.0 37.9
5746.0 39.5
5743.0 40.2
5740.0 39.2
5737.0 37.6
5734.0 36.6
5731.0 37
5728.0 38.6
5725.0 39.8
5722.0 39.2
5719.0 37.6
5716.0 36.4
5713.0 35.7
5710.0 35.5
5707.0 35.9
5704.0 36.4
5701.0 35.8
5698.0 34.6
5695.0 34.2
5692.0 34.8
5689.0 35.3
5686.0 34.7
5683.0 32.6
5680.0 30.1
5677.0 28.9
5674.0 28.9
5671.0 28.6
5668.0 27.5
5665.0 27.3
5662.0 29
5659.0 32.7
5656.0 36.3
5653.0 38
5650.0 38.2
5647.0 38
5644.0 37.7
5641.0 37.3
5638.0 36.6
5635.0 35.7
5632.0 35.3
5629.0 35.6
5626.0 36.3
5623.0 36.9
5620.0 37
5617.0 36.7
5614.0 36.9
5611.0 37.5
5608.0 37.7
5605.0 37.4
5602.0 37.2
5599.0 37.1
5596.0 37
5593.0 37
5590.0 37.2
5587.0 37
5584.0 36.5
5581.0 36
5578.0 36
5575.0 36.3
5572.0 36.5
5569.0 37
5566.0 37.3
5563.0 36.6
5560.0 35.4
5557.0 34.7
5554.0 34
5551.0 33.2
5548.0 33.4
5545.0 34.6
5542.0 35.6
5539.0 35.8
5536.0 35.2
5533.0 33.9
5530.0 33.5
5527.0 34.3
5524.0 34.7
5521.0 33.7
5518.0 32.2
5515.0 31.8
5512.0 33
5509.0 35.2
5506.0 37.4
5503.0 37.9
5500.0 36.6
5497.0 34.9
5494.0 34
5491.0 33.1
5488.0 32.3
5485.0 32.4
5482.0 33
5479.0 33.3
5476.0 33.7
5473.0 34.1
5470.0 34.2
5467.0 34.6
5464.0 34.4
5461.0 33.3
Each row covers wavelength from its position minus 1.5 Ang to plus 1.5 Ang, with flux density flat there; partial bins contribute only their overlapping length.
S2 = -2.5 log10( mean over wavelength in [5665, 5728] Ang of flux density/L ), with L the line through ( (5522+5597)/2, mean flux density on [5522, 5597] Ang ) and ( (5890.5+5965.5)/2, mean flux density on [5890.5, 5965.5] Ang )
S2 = 0.02 mag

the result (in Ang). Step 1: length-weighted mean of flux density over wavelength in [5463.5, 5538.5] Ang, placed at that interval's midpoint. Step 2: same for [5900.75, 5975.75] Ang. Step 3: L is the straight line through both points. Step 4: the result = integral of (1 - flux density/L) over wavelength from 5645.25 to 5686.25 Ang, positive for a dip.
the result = 1.94 Ang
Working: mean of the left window 34.2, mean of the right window 33.1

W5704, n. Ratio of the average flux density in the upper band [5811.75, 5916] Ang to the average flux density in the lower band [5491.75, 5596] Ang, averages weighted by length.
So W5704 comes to 0.96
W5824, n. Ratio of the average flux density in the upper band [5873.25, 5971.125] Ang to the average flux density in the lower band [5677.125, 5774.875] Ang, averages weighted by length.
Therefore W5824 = 0.92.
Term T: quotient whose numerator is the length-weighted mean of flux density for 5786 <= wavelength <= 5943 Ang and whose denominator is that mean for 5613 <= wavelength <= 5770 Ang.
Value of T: 0.96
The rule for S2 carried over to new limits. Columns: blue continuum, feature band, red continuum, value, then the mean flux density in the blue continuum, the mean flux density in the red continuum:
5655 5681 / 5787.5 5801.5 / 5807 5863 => -0.15 mag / 29.8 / 33.8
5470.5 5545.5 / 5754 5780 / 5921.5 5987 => -0.10 mag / 34.2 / 32.5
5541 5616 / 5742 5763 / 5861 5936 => -0.08 mag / 36.2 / 33.8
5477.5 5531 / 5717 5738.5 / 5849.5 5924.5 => -0.13 mag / 34.1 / 33.5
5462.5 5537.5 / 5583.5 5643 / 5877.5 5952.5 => -0.09 mag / 34.1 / 33.2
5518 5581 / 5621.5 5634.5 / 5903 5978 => -0.04 mag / 35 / 33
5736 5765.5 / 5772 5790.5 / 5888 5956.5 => 0.08 mag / 37.8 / 33.3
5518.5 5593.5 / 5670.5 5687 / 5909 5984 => 0.13 mag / 35.4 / 32.8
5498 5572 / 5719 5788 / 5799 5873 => -0.08 mag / 34.9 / 34.4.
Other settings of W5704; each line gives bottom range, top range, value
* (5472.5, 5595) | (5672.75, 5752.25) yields 1.03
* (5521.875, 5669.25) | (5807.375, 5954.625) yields 0.94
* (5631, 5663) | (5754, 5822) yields 1.01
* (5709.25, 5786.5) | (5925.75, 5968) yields 0.89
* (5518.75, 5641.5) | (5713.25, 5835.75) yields 1.02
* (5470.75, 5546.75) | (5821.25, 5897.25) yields 0.97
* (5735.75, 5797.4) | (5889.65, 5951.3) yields 0.91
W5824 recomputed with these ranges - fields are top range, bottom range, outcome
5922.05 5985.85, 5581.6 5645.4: 0.88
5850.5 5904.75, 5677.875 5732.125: 0.94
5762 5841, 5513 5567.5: 1.04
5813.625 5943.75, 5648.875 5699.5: 1.04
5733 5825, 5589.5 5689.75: 1.05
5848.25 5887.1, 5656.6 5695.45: 1.05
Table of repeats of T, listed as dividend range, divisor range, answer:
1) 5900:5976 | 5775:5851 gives 0.94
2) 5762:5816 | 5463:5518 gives 1.07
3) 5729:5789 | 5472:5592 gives 1.05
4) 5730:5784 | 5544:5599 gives 1.03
